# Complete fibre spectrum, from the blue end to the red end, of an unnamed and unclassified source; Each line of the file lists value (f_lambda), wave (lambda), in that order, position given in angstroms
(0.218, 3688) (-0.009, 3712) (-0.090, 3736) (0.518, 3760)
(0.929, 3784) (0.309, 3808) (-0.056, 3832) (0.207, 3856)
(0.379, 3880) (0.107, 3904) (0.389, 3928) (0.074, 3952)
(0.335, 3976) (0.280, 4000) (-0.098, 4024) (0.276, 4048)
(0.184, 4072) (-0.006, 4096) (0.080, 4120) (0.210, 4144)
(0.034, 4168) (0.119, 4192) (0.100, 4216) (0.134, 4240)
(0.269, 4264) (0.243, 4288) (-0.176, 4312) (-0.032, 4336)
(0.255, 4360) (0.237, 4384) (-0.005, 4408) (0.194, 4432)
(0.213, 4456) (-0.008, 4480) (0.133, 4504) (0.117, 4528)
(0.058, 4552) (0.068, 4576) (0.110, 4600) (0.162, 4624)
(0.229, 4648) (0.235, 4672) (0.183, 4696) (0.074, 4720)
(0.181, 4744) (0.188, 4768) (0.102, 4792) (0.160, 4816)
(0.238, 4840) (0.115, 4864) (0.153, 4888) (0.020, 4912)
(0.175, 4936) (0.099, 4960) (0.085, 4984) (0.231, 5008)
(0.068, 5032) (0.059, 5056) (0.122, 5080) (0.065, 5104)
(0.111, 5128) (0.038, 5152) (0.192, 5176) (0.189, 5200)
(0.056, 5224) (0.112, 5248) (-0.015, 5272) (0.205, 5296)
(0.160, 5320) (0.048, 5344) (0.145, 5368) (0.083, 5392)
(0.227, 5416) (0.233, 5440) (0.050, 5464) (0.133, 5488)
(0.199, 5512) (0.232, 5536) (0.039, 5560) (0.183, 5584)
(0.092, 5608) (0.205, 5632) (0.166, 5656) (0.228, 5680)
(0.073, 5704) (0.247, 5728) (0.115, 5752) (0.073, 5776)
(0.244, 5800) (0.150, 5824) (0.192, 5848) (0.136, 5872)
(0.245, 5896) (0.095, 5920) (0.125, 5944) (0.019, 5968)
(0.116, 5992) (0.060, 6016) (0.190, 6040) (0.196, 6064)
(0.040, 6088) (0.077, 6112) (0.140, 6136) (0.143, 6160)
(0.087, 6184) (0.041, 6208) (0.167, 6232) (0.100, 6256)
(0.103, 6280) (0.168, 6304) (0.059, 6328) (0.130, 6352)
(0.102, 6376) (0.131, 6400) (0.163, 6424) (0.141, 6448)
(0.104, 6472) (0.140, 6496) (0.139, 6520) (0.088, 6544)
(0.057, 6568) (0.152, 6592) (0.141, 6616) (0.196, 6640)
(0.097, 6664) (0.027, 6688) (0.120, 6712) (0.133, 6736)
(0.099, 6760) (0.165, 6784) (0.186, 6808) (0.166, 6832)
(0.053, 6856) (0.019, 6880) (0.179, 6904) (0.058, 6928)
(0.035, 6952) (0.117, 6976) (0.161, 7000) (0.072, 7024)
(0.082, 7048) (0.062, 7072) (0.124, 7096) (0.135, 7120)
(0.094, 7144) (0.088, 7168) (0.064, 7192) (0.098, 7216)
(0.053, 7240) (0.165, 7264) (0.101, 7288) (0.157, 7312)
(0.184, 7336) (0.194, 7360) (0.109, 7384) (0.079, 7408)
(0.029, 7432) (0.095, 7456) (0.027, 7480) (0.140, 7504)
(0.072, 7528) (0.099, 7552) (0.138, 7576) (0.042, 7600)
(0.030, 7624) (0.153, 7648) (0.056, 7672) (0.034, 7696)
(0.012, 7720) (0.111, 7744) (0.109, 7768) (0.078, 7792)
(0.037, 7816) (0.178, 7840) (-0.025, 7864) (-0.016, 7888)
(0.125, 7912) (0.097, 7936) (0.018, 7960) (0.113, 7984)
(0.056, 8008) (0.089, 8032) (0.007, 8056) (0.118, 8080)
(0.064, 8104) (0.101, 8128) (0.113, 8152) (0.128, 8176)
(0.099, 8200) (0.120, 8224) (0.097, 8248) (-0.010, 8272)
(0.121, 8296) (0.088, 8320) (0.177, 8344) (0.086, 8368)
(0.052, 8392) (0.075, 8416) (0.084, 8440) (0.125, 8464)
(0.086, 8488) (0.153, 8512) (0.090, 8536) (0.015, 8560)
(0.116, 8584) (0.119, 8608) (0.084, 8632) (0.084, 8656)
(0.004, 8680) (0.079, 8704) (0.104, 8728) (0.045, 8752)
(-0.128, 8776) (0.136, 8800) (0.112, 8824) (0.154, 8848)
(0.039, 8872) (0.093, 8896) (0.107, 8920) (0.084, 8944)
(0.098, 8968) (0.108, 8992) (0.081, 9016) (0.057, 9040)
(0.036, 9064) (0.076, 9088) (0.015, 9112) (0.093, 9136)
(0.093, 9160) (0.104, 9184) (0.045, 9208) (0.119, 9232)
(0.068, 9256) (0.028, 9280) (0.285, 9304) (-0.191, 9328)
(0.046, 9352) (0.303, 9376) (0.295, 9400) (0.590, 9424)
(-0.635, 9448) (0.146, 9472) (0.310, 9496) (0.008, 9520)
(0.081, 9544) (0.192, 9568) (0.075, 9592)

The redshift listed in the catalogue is 1.53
